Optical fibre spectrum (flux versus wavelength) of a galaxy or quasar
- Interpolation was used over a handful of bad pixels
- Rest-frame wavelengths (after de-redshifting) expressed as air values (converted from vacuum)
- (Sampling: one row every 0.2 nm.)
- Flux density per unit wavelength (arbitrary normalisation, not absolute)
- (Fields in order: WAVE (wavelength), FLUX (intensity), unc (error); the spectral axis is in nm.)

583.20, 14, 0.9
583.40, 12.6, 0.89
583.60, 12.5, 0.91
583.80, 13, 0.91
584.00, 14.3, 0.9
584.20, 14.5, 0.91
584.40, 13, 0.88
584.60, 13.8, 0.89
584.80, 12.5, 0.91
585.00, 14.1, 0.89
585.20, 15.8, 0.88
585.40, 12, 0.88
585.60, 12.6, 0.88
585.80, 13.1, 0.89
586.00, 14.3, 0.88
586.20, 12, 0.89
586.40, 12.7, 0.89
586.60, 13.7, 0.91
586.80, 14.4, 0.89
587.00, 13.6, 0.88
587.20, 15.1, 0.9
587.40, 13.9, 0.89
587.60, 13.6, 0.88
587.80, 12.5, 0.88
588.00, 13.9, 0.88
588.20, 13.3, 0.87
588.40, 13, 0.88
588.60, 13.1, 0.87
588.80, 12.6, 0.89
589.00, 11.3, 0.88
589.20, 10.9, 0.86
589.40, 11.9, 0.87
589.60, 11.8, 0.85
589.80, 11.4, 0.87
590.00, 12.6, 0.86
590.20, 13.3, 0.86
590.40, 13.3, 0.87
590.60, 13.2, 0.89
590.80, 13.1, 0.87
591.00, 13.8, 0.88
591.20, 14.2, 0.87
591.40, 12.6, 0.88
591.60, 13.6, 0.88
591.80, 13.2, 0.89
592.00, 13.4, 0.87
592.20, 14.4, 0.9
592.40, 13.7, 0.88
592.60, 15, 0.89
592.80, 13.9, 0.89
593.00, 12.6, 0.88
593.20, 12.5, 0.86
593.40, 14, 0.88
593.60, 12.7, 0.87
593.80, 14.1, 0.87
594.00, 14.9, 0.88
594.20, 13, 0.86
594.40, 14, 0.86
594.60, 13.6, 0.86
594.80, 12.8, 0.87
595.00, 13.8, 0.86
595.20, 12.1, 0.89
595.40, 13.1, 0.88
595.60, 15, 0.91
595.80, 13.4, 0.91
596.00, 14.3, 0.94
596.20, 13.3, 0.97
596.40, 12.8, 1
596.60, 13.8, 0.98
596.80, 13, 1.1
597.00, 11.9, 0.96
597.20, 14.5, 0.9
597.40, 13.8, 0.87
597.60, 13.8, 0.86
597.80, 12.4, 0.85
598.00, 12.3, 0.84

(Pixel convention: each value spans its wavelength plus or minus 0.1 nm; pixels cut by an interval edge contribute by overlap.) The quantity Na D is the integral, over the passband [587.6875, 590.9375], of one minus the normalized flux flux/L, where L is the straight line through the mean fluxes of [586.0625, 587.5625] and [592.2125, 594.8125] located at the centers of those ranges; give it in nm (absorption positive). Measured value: 0.25 nm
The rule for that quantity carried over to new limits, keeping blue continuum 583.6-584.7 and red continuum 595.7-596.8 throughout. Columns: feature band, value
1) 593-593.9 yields 0.02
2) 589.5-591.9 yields 0.09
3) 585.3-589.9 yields 0.23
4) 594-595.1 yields -0.01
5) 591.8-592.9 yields -0.04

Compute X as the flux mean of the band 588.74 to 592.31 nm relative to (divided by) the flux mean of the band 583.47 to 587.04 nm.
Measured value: 0.95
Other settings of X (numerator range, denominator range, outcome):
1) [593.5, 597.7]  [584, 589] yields 1.01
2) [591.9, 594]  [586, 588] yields 1.01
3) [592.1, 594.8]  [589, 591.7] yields 1.08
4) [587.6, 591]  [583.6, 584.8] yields 0.94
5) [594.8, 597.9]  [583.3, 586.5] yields 1.01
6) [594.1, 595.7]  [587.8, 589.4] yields 1.07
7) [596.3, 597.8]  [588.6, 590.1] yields 1.12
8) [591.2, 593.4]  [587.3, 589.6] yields 1.07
